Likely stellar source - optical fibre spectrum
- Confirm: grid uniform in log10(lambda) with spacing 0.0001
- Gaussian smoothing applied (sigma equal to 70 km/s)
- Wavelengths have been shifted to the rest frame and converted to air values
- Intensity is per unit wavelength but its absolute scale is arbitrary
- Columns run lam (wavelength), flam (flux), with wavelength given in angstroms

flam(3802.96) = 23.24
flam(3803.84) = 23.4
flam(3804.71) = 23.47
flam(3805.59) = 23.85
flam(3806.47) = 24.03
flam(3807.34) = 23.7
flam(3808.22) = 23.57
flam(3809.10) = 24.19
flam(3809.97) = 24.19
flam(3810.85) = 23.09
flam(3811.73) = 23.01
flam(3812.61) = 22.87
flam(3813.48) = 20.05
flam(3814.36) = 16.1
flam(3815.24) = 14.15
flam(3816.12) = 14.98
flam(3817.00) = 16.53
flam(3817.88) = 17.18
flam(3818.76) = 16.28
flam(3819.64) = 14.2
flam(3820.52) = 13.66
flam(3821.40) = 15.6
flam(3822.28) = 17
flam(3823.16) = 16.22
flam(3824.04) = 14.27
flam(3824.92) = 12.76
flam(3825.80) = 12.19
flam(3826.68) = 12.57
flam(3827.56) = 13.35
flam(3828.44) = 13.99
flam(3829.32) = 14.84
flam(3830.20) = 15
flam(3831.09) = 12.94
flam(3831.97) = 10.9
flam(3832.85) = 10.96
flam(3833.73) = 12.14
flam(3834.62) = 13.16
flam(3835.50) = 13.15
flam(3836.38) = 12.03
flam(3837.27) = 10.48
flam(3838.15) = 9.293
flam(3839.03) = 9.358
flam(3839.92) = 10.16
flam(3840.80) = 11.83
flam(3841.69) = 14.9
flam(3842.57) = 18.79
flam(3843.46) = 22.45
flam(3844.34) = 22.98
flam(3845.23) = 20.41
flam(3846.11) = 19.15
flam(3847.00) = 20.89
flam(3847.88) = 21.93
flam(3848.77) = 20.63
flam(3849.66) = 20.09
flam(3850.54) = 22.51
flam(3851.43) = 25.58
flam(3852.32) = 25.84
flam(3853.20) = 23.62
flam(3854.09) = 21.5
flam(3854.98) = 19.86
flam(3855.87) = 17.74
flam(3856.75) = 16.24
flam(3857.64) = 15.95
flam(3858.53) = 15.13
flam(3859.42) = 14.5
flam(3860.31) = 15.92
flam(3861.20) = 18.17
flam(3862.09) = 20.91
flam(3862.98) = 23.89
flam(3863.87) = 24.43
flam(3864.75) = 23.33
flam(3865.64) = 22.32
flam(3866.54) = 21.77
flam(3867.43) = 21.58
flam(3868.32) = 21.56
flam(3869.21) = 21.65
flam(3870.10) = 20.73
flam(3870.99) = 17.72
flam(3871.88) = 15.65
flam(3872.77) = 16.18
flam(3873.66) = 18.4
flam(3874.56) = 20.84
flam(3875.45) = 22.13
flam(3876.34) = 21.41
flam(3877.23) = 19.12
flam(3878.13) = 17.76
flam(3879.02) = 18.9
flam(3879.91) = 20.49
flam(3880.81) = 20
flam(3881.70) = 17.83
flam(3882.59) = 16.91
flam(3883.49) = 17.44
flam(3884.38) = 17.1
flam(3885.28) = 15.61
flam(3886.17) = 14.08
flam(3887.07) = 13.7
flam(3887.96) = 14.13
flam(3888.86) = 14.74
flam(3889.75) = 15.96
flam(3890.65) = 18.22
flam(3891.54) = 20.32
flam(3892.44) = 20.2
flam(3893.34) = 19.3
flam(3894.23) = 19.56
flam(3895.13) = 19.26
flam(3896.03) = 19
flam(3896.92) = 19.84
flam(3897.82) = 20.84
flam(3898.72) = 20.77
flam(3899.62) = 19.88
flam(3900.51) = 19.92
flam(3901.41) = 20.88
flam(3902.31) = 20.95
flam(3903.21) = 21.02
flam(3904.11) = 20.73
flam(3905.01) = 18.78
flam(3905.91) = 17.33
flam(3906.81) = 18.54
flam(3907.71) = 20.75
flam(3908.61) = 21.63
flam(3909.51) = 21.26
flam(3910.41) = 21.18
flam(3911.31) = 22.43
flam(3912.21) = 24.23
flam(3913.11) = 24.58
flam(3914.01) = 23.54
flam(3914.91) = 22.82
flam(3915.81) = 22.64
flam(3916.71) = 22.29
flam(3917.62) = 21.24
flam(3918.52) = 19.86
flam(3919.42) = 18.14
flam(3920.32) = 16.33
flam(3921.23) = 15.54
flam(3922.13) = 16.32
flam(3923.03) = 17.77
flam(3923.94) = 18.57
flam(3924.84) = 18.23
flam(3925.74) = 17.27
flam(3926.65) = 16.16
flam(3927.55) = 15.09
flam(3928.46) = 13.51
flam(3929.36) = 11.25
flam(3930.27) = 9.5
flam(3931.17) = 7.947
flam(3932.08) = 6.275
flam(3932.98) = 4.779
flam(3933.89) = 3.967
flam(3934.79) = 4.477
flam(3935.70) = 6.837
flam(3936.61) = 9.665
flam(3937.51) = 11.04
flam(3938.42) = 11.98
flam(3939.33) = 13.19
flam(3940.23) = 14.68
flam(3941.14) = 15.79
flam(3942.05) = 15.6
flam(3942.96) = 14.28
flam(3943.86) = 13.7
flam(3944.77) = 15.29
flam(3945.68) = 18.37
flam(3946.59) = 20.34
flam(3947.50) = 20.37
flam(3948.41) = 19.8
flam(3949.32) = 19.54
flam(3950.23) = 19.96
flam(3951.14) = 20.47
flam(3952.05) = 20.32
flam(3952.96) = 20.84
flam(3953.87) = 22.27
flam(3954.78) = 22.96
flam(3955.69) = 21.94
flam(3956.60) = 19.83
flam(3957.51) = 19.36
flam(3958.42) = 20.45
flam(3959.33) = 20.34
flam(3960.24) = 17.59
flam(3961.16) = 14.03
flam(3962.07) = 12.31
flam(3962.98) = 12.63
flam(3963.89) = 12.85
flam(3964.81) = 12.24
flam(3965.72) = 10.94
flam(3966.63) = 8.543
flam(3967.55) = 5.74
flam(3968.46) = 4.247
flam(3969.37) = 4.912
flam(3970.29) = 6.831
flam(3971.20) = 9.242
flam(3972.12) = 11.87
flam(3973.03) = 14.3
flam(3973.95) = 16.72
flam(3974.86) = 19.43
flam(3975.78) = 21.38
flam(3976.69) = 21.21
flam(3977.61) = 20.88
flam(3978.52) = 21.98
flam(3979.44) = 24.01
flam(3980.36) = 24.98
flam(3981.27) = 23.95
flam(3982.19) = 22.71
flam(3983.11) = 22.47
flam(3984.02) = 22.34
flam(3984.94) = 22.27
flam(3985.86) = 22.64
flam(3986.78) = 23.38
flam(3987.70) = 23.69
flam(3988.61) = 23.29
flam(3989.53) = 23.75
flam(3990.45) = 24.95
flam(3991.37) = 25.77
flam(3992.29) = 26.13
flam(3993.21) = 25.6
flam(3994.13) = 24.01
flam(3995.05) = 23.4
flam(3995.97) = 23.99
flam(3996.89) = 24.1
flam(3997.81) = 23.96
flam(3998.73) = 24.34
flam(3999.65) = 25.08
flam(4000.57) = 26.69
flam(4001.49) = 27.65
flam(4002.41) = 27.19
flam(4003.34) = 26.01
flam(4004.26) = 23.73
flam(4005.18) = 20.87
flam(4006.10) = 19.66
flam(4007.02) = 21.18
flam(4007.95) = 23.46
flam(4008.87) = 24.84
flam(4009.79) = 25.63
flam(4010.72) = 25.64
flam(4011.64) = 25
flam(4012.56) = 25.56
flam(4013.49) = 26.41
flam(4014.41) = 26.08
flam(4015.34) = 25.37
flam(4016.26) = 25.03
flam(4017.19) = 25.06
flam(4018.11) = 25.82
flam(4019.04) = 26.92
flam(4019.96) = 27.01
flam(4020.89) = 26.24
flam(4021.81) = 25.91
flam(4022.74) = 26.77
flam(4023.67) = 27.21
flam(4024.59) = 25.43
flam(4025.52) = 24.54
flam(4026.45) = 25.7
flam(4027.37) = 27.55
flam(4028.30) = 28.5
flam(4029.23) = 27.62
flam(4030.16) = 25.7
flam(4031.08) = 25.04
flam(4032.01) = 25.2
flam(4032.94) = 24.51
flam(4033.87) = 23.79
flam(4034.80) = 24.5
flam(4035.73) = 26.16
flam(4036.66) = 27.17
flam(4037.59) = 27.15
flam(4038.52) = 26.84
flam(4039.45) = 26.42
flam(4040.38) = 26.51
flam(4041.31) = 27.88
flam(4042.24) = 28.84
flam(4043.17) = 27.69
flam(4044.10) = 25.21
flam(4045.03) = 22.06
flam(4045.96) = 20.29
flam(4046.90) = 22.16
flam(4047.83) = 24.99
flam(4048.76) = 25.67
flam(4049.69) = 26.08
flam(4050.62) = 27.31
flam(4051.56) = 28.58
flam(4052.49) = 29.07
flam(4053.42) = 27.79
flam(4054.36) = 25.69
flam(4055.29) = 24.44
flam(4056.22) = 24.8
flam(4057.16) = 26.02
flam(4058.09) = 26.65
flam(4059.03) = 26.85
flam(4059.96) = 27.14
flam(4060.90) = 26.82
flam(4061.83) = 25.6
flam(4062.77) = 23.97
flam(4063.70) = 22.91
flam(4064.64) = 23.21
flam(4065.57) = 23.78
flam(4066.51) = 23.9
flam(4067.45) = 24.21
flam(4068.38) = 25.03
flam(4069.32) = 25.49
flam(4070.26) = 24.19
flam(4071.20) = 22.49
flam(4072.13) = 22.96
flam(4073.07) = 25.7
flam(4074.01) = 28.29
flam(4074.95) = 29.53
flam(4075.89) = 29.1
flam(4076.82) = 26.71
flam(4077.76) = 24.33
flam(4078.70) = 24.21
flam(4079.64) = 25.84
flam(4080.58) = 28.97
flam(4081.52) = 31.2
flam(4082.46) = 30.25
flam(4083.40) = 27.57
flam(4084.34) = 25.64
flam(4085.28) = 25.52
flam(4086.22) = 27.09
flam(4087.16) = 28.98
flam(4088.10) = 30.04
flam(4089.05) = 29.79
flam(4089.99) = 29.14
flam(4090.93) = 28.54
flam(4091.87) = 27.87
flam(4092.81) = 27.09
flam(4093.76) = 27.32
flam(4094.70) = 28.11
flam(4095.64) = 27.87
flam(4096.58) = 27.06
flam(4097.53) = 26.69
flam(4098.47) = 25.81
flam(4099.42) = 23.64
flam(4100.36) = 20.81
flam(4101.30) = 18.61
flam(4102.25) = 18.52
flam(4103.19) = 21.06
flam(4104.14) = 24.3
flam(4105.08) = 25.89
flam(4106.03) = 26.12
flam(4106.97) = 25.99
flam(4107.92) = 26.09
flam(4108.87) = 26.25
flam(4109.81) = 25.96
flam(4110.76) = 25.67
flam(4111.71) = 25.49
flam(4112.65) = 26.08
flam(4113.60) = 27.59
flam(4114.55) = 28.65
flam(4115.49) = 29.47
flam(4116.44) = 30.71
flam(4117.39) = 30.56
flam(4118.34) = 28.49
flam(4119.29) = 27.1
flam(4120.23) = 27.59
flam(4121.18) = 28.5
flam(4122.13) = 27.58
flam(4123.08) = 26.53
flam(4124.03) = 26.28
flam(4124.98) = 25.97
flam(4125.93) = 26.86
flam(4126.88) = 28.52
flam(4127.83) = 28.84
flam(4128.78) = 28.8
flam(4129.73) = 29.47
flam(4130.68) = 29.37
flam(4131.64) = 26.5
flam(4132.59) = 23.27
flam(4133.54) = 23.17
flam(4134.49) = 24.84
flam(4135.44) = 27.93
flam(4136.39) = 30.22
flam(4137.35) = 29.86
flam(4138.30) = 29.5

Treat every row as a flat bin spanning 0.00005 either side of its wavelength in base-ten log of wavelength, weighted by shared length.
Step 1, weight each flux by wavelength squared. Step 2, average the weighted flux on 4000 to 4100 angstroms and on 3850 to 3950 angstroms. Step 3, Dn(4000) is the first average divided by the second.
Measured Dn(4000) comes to 1.56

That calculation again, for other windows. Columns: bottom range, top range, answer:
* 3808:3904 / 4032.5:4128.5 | 1.63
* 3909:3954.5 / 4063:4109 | 1.70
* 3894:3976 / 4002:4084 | 1.65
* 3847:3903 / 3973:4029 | 1.33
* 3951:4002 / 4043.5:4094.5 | 1.40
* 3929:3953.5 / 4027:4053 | 1.98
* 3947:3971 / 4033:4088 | 1.74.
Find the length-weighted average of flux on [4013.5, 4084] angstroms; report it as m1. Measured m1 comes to 26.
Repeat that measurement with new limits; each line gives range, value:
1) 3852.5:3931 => 19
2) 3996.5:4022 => 25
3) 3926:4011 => 18.1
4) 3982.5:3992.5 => 23.6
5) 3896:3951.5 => 17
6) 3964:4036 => 22.4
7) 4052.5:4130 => 26.4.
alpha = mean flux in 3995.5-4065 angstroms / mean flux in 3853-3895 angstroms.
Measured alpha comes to 1.36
